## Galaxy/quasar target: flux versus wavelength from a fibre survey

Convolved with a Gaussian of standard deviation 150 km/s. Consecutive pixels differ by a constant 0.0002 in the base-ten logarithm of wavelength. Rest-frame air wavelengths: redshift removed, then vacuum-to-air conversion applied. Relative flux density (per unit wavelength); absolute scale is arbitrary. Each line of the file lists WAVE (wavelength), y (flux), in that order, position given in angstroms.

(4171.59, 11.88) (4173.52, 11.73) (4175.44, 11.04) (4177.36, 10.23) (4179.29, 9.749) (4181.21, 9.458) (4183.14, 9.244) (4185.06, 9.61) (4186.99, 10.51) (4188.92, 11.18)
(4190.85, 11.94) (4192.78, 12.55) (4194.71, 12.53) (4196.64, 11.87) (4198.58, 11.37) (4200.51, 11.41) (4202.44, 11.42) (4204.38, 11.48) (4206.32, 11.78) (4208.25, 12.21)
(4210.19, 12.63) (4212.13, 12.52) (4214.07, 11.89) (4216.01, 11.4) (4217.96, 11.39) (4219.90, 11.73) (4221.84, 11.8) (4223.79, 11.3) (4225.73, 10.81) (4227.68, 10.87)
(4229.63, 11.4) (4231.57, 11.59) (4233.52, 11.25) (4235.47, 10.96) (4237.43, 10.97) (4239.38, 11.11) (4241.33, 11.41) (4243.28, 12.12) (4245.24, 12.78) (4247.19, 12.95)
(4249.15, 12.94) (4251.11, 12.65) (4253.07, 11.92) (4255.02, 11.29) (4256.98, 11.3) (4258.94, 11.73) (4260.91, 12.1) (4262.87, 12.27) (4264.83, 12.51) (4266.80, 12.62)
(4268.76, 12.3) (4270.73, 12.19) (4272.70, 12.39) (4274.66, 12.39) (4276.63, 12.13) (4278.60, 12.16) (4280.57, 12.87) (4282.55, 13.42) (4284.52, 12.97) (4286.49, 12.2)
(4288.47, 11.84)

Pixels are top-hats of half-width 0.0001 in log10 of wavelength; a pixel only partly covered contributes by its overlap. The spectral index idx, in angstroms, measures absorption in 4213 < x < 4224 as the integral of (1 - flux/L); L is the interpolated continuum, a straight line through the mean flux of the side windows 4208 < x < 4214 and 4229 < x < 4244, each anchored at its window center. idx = 0.4 angstroms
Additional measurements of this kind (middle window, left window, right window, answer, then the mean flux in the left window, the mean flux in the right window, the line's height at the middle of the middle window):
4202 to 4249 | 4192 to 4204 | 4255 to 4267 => 0.8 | 11.8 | 12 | 11.9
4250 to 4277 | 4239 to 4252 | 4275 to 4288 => 0.7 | 12.3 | 12.6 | 12.5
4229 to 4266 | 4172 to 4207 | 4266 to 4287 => 0.5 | 11.1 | 12.5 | 12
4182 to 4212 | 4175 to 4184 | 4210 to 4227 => -2.2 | 9.89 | 11.7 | 10.7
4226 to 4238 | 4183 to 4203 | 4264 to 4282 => 0.7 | 11.3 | 12.4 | 11.9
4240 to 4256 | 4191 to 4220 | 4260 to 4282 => 0.0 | 11.9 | 12.4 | 12.2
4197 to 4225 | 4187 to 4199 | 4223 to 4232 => -0.6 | 11.8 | 11.2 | 11.5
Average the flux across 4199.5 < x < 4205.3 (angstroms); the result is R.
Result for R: 11.4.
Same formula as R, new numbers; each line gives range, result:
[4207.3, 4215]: 12.3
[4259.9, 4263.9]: 12.2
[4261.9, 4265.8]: 12.4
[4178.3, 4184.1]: 9.48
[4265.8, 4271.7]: 12.4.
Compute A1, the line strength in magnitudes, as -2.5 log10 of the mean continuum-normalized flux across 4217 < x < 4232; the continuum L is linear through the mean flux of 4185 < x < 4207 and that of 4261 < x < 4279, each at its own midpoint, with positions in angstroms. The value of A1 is 0.05 mag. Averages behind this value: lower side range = 11.5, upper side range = 12.3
